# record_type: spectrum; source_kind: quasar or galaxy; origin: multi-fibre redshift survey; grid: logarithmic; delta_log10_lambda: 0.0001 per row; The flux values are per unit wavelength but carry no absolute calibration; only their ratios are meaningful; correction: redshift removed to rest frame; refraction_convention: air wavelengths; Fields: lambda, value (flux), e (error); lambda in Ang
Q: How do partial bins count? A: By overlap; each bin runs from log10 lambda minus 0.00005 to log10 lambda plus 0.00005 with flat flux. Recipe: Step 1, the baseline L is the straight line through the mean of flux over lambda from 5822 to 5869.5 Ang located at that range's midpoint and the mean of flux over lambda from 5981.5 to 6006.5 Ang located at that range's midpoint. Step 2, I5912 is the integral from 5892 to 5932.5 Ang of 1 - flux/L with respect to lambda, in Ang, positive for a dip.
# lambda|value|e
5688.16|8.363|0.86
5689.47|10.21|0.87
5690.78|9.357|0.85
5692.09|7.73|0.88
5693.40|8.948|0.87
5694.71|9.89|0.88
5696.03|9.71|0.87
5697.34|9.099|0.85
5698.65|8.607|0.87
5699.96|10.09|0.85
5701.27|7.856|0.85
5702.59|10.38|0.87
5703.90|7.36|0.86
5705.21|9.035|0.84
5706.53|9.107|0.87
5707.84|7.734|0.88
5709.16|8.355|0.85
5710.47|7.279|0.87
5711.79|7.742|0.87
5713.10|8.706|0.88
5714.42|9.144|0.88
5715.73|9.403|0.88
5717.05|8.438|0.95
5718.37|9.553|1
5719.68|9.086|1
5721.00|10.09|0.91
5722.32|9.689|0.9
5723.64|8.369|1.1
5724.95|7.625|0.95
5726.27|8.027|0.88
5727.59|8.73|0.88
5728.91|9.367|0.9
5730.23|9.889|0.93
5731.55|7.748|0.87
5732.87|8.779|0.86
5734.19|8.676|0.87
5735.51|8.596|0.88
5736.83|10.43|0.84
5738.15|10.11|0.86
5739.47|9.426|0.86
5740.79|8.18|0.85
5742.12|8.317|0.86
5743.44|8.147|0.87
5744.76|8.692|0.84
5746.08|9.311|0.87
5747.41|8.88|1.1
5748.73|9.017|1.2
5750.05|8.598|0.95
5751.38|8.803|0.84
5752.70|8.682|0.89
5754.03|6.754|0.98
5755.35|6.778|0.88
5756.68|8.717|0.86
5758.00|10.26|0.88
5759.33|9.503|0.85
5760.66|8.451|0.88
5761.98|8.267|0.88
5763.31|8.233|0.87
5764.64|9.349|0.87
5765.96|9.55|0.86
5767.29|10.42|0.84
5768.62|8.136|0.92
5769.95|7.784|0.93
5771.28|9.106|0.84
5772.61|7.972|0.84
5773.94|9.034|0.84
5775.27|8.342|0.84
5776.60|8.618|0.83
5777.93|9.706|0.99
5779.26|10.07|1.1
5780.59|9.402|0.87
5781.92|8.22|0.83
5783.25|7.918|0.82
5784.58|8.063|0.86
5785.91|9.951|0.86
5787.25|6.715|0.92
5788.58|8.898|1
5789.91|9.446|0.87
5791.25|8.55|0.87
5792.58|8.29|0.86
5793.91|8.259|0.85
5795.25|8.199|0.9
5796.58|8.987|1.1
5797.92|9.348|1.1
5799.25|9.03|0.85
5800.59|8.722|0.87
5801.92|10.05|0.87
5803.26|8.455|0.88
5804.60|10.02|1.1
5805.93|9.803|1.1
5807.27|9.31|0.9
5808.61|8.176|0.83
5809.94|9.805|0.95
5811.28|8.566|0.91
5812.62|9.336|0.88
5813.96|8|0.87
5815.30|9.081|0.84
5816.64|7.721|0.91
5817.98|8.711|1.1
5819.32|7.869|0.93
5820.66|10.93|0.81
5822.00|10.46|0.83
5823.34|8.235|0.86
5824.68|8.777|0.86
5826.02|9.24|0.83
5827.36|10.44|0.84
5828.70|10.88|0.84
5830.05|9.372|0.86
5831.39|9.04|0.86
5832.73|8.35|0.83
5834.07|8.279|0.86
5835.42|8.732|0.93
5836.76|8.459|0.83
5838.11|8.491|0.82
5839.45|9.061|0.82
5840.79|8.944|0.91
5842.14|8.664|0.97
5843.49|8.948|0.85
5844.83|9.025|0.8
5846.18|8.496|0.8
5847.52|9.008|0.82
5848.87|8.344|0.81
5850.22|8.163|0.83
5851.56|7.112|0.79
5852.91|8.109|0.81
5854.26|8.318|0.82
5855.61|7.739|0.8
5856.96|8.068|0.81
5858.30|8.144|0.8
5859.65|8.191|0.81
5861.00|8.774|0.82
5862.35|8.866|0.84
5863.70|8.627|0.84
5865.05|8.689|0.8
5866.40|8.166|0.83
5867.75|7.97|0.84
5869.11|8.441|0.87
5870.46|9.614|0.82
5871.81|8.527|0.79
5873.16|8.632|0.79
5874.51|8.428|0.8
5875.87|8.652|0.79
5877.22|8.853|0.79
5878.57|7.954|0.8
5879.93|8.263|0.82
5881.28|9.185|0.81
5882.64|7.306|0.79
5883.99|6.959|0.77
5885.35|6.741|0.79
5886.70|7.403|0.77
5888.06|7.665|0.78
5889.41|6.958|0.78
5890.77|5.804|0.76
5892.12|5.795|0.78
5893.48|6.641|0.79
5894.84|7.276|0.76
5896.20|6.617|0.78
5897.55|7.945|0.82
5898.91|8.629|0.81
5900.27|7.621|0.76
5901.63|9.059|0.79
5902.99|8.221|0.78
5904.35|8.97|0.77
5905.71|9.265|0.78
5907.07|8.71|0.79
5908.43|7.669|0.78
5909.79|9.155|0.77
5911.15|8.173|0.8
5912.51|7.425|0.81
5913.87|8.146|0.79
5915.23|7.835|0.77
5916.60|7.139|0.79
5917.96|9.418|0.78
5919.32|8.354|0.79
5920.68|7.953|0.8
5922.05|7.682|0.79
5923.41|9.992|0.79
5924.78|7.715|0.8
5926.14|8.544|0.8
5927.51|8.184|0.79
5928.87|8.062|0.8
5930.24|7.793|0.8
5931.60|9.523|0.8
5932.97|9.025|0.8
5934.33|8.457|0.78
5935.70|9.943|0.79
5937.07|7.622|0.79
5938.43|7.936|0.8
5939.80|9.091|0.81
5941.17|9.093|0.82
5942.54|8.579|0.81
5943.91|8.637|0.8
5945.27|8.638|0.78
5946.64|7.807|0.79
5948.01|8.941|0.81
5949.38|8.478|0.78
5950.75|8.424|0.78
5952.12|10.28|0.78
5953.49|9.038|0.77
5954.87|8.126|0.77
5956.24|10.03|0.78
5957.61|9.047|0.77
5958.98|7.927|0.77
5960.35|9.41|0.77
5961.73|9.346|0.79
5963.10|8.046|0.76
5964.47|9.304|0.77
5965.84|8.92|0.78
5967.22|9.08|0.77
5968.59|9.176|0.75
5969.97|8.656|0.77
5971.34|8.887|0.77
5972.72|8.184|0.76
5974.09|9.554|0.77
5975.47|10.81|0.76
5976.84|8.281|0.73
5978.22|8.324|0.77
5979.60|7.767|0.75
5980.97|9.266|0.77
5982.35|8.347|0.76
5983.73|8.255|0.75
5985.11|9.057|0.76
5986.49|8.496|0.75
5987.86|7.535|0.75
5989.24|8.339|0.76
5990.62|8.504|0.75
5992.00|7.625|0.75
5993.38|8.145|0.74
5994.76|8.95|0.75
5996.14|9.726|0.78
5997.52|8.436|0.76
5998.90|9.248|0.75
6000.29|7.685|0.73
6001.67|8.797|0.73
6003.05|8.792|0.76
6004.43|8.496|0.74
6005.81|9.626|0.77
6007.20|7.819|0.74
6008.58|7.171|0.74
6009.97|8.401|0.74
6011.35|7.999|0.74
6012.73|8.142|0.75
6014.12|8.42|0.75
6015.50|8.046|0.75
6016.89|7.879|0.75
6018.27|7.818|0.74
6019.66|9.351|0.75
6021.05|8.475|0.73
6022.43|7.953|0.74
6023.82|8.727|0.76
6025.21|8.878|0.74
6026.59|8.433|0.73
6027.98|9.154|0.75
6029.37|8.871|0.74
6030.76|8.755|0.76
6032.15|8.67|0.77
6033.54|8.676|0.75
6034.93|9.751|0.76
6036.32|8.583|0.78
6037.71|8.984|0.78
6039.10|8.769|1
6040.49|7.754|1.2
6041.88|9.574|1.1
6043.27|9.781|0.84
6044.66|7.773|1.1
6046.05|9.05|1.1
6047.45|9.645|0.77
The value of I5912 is 2.2 Ang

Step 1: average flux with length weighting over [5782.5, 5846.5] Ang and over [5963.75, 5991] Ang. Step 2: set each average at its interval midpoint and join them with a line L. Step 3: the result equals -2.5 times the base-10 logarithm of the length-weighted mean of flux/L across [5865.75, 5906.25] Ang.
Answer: 0.12 mag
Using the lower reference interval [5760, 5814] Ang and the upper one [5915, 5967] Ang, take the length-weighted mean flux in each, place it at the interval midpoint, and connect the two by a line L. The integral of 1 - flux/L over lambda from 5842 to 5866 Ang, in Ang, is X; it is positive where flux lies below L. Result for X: 1.0 Ang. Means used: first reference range 8.85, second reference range 8.65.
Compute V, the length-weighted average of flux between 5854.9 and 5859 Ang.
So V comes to 8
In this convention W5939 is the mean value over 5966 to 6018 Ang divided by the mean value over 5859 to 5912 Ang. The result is 1.06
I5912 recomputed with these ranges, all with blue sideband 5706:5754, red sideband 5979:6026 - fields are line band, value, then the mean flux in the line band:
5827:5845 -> -0.8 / 9.02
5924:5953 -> -0.4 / 8.62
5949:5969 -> -1.2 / 8.98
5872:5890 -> 1.3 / 7.94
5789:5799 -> -0.1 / 8.74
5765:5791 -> -0.3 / 8.81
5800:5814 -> -0.8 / 9.17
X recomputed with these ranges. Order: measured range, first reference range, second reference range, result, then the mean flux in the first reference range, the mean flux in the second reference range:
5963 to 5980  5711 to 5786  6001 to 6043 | -0.5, 8.81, 8.57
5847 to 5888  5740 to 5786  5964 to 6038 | 2.1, 8.71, 8.61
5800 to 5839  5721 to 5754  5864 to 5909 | -3.4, 8.82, 7.96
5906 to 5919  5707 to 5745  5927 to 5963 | 0.8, 8.77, 8.74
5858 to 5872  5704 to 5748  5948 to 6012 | 0.3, 8.79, 8.69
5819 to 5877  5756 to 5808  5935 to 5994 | 0.7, 8.9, 8.72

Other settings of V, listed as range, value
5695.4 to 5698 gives 9.41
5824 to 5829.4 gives 9.83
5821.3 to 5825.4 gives 9.18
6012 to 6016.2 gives 8.2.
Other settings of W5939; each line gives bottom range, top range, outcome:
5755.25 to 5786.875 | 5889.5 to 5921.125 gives 0.89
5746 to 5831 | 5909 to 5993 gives 0.97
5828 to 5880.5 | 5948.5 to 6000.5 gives 1.02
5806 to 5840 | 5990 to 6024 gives 0.93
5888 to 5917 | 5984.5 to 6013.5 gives 1.08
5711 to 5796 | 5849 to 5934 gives 0.93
